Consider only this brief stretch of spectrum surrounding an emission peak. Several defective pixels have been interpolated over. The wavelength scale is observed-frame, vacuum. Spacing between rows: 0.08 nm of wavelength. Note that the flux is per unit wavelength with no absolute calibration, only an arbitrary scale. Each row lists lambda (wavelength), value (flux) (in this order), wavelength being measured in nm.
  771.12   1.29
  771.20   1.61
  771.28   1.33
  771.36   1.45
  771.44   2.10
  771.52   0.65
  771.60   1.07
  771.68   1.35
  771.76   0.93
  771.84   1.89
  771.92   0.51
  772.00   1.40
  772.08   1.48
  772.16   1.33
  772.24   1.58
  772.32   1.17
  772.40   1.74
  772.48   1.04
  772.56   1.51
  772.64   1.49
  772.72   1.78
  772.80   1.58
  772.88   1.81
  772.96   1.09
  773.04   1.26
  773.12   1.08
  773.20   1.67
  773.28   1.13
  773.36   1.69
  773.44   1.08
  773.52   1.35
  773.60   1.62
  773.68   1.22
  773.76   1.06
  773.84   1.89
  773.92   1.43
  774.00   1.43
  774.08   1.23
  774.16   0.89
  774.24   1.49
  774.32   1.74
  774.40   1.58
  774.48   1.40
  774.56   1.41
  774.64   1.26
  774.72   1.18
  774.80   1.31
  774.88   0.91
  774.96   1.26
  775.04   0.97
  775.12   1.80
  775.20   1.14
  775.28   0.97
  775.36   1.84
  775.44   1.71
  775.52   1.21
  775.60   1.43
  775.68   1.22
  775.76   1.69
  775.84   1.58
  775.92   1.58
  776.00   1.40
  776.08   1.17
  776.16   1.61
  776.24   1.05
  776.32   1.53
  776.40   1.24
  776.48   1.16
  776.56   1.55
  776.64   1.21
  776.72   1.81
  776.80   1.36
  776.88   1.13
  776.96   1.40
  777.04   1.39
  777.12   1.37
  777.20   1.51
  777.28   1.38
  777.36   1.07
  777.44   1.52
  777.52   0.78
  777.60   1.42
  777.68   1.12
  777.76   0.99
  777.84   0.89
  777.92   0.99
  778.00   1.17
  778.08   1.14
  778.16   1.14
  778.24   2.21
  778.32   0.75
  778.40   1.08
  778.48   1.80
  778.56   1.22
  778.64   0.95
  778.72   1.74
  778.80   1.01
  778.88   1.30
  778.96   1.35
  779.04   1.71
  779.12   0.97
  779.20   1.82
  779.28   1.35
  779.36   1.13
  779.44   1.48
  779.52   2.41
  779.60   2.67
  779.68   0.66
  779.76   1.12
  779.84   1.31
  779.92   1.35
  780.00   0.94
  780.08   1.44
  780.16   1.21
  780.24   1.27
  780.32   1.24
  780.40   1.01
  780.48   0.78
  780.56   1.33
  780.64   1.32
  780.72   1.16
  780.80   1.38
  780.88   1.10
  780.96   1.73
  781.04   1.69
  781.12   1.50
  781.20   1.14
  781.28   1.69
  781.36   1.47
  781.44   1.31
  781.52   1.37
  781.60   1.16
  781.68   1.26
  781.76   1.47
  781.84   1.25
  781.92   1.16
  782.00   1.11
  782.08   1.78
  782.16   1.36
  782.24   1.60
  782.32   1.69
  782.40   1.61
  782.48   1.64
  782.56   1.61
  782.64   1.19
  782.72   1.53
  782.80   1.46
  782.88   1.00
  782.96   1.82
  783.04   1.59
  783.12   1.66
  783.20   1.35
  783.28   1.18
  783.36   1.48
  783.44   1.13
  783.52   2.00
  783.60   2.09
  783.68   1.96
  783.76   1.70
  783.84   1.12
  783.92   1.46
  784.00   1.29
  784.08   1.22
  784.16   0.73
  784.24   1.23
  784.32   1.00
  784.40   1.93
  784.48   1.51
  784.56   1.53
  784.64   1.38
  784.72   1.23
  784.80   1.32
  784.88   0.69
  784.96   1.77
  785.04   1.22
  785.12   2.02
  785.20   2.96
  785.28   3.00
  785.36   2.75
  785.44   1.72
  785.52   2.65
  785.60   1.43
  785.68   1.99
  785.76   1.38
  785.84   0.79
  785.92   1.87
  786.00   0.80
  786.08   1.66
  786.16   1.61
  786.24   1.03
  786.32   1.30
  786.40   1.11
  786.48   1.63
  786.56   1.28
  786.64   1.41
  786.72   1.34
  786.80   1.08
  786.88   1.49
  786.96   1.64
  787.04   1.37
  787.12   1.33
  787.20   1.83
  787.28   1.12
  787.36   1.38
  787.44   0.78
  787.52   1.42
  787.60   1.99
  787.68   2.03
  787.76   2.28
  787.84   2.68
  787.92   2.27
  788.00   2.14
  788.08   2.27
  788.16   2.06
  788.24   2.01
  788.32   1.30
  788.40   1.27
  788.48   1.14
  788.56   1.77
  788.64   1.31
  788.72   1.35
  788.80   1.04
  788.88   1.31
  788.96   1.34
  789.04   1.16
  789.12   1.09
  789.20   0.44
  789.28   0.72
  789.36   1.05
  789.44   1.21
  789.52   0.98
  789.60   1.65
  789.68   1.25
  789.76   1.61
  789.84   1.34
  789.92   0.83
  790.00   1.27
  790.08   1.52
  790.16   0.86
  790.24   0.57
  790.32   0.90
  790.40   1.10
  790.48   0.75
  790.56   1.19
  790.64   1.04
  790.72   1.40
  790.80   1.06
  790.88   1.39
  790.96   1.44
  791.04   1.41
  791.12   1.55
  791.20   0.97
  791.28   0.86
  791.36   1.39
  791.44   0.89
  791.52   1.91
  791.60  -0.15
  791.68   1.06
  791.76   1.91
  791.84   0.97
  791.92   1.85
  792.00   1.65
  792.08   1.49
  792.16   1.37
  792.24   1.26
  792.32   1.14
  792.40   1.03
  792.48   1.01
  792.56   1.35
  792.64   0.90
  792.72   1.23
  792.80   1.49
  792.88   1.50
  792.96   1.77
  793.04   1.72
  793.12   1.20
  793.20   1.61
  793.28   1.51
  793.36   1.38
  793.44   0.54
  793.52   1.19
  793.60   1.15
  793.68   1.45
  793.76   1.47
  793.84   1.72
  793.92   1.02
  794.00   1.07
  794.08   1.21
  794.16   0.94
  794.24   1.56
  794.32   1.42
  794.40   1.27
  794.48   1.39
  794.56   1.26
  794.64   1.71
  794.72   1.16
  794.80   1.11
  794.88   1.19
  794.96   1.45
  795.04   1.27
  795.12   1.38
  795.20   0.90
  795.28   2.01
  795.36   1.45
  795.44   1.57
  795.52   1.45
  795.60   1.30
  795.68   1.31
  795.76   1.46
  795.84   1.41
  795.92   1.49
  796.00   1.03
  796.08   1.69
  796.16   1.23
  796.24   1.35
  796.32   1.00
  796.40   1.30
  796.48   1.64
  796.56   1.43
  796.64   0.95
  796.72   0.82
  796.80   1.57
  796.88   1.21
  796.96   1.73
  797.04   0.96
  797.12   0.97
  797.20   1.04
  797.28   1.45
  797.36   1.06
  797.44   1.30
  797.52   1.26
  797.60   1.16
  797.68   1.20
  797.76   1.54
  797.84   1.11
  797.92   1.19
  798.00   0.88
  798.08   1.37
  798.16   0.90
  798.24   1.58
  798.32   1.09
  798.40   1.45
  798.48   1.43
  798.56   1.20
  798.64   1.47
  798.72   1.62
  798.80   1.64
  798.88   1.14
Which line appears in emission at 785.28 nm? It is H-alpha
